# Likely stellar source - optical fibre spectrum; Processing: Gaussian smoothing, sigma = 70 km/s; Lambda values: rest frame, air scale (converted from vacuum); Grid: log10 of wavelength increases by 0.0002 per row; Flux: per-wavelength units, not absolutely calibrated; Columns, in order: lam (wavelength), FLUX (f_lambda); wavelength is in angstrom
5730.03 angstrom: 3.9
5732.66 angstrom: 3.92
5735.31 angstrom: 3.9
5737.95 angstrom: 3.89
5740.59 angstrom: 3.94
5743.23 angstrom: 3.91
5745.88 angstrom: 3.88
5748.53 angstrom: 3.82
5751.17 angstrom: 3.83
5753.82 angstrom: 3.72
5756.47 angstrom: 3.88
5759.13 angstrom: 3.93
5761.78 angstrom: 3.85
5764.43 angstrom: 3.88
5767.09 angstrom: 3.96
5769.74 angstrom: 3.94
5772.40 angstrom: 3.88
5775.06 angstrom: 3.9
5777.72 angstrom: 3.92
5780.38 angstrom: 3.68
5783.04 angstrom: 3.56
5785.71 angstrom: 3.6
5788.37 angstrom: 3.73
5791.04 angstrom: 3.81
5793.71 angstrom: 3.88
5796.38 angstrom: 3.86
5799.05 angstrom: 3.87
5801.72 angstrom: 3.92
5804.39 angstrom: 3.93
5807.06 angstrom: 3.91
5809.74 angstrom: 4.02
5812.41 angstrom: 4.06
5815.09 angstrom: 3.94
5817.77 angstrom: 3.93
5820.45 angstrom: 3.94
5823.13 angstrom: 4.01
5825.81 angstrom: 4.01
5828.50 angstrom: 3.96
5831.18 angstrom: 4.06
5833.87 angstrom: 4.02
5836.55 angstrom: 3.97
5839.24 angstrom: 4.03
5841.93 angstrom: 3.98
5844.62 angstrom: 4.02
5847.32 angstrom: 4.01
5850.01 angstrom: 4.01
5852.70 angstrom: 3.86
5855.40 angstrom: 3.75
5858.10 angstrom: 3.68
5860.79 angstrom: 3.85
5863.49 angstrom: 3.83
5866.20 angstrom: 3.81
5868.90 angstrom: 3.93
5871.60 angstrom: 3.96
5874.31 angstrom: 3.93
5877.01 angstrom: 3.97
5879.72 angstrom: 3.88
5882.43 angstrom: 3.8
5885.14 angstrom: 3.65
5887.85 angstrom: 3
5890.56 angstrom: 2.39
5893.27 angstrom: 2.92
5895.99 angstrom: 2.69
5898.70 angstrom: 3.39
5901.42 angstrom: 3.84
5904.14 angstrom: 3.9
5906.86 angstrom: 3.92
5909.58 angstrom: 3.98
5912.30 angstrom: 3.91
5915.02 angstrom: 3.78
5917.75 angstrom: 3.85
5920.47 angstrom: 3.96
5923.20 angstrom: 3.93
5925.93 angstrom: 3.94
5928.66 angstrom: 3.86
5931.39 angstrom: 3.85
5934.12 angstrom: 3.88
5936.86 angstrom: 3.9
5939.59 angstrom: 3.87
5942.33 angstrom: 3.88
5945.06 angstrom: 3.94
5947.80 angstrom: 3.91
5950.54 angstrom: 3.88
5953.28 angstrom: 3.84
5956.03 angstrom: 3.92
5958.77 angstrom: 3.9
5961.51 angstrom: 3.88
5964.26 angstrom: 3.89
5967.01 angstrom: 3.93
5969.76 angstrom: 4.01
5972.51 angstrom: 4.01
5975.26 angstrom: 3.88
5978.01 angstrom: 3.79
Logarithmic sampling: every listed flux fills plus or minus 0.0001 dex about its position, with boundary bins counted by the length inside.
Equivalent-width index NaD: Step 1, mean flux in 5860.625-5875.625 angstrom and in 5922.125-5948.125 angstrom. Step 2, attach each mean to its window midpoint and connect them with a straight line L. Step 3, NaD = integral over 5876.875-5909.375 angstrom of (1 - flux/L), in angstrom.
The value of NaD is 3.7 angstrom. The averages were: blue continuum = 3.89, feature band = 3.44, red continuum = 3.9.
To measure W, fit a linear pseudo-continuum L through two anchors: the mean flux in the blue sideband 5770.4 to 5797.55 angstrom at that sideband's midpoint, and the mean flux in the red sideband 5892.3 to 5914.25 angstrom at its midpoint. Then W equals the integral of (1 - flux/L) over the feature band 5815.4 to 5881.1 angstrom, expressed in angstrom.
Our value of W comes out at -4.6 angstrom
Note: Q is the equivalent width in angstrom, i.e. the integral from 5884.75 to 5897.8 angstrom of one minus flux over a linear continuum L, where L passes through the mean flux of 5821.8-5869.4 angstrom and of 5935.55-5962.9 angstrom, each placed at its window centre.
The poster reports 3.4 angstrom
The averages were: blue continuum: 3.93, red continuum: 3.89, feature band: 2.89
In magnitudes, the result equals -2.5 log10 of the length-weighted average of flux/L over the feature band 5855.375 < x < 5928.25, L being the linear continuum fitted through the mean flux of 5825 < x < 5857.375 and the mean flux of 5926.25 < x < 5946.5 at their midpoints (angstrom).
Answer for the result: 0.07 mag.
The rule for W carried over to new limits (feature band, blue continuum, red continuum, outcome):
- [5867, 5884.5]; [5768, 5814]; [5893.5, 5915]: -1.0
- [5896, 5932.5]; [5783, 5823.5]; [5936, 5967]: 0.7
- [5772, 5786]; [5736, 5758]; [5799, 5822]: 0.5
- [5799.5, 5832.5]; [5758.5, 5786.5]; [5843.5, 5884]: -1.0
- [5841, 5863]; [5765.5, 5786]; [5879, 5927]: -1.3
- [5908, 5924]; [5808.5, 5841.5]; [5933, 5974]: 0.1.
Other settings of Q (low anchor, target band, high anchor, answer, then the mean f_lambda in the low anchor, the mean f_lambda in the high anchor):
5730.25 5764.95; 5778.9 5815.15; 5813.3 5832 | 1.0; 3.87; 3.98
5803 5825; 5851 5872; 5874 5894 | -1.3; 3.97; 3.43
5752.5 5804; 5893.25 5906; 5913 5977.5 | 1.5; 3.83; 3.9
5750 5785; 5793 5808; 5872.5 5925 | -0.5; 3.84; 3.62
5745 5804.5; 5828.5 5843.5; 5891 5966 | -0.8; 3.83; 3.78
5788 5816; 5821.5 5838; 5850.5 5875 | -0.5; 3.91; 3.85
